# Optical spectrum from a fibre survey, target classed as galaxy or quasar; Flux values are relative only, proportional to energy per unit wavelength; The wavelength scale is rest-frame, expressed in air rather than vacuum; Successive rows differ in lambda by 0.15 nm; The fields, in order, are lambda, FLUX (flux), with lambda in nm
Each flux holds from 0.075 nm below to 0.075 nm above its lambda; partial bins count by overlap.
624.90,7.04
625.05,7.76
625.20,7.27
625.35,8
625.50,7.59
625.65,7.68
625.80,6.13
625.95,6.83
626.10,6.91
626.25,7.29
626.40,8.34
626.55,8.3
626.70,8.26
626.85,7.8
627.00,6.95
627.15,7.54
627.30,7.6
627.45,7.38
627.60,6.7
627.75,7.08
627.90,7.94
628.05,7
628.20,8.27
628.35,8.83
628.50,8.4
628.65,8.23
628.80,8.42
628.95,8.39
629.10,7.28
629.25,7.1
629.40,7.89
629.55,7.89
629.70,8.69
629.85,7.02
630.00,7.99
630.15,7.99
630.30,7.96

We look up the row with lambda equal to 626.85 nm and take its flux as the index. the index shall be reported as 7.8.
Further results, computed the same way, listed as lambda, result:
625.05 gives 7.76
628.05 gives 7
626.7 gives 8.26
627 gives 6.95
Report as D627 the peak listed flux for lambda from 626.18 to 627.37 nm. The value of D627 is 8.34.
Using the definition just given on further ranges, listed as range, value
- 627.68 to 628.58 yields 8.83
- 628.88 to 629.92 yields 8.69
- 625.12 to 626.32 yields 8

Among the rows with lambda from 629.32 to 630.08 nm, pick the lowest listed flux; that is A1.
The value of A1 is 7.02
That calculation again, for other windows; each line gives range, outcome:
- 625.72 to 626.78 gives 6.13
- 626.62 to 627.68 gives 6.7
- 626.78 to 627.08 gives 6.95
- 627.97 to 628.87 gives 7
